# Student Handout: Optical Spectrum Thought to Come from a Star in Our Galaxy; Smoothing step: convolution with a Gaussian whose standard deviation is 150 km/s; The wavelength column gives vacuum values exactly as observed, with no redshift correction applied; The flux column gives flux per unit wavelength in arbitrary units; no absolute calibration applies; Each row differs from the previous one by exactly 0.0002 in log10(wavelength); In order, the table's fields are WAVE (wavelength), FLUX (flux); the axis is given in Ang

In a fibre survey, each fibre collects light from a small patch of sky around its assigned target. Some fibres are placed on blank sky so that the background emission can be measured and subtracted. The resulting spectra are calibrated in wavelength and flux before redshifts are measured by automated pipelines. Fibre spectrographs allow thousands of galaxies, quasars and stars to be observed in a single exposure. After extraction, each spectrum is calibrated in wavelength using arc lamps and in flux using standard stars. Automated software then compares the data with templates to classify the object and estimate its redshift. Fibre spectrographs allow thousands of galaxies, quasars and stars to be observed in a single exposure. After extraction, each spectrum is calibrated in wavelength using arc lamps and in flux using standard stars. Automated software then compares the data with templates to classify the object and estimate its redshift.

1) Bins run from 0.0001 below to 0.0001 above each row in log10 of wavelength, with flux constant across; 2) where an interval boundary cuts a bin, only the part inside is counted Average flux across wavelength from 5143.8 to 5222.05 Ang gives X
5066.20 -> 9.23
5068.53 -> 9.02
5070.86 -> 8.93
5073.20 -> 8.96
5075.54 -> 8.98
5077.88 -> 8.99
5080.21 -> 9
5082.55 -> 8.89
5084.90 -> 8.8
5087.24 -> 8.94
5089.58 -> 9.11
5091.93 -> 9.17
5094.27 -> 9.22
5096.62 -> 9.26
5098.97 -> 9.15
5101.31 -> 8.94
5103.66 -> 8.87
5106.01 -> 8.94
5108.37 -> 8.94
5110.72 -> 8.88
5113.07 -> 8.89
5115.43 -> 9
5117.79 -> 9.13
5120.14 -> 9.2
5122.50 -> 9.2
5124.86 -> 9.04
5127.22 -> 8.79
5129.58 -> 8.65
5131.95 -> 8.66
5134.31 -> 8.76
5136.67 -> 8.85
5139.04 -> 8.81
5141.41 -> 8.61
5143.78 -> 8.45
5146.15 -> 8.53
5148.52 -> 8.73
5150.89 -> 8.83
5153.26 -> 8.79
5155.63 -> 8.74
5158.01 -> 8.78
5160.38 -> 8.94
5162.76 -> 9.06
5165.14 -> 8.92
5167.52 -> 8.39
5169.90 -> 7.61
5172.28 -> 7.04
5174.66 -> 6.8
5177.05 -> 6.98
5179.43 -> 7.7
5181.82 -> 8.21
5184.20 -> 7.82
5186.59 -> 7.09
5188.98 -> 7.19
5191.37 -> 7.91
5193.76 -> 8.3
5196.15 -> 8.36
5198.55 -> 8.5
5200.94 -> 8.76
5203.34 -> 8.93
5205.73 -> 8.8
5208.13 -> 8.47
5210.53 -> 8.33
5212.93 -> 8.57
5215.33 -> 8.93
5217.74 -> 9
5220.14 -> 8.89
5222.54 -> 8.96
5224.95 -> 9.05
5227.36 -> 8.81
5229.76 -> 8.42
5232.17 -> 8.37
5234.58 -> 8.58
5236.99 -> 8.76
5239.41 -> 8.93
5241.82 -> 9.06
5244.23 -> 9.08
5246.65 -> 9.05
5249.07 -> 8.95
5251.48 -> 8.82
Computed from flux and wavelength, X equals 8.32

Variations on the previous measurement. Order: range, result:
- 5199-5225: 8.77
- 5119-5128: 9.07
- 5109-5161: 8.83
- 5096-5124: 9.03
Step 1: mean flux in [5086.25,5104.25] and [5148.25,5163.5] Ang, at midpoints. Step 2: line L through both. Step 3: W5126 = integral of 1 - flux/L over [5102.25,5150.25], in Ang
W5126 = 0.64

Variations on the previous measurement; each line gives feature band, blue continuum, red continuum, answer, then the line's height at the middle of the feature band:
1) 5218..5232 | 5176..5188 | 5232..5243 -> -0.51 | 8.5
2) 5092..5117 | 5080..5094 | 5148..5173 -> -0.35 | 8.89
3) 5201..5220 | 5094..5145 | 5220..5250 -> 0.26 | 8.85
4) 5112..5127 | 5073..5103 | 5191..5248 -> -0.17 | 8.96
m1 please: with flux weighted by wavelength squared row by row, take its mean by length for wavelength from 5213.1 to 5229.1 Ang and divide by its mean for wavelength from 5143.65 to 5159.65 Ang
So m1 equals 1.0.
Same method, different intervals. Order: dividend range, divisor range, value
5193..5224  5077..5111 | 1.01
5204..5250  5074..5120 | 1.03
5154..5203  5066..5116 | 0.93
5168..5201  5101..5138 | 0.89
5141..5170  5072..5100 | 0.99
